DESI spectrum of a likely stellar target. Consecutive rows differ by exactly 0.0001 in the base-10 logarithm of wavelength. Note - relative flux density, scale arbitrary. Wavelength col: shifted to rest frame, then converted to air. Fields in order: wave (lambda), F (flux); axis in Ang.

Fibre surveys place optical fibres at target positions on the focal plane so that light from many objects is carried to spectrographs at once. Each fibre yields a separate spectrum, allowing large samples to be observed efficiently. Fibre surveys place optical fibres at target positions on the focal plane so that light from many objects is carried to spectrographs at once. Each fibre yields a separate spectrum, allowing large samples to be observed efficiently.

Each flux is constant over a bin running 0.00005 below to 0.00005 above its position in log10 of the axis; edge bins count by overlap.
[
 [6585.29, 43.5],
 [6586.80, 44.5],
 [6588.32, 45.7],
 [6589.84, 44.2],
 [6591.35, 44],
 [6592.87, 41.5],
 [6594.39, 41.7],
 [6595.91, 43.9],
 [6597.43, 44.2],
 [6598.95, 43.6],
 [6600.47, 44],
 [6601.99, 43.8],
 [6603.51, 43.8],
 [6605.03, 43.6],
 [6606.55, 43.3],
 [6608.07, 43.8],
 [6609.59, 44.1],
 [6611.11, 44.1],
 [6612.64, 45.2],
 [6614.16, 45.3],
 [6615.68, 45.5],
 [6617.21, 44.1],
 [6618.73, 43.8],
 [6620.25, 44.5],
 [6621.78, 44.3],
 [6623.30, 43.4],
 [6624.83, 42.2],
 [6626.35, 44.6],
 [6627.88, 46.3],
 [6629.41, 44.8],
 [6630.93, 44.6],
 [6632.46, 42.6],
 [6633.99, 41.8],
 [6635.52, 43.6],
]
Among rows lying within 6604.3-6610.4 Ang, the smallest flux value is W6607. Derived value 43.3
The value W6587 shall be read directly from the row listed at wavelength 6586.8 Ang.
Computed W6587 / 44.5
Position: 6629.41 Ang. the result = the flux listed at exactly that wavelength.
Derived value 44.8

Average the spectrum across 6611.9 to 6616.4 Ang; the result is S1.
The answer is 45.4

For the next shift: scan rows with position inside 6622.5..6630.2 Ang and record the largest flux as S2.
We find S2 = 46.3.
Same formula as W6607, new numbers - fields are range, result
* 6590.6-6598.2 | 41.5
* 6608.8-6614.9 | 44.1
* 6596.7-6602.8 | 43.6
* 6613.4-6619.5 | 43.8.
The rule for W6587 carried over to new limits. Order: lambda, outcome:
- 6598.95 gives 43.6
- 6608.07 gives 43.8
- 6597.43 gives 44.2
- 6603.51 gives 43.8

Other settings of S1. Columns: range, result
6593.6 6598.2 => 43.2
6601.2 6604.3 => 43.8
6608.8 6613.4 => 44.4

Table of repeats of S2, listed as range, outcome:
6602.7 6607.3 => 43.8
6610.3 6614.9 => 45.3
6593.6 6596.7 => 43.9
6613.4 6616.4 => 45.5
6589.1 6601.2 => 44.2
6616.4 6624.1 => 44.5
